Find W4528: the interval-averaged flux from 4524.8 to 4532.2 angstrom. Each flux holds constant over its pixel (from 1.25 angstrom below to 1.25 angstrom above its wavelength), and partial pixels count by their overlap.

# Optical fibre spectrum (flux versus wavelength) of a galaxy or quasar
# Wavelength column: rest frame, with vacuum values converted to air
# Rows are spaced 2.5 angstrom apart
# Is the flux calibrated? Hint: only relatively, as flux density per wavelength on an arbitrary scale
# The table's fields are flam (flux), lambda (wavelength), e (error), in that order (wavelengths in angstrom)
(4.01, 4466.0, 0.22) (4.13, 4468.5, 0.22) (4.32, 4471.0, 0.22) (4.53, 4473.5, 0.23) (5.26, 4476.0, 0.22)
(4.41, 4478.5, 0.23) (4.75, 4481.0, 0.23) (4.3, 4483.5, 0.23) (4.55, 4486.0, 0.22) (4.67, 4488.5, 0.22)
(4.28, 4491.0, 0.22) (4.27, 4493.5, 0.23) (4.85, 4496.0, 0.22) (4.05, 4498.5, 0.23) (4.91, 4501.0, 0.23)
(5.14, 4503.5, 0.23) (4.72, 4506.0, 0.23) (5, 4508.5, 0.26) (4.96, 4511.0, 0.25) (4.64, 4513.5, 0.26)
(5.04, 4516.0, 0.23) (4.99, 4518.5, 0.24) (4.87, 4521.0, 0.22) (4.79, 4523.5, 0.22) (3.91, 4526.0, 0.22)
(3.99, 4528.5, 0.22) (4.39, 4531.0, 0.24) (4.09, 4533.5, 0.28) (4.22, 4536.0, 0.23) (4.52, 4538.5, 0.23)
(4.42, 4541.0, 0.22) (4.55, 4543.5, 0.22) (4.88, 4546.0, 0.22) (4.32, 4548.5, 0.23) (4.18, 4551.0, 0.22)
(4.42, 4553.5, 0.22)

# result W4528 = 4.1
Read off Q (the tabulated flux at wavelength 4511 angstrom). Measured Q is 4.96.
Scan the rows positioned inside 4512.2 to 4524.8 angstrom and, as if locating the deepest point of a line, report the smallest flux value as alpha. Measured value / 4.64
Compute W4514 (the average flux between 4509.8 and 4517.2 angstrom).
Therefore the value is 4.88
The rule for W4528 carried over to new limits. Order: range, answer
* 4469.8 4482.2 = 4.65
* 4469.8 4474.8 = 4.43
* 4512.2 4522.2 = 4.89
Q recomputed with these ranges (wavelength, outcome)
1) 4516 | 5.04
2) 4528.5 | 3.99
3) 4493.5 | 4.27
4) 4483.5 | 4.3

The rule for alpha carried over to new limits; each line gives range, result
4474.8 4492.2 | 4.28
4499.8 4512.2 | 4.72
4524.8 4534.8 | 3.91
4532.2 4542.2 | 4.09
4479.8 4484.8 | 4.3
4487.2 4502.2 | 4.05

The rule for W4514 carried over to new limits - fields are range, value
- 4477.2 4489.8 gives 4.54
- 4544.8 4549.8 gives 4.59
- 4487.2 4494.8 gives 4.41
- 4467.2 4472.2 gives 4.22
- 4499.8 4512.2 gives 4.95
